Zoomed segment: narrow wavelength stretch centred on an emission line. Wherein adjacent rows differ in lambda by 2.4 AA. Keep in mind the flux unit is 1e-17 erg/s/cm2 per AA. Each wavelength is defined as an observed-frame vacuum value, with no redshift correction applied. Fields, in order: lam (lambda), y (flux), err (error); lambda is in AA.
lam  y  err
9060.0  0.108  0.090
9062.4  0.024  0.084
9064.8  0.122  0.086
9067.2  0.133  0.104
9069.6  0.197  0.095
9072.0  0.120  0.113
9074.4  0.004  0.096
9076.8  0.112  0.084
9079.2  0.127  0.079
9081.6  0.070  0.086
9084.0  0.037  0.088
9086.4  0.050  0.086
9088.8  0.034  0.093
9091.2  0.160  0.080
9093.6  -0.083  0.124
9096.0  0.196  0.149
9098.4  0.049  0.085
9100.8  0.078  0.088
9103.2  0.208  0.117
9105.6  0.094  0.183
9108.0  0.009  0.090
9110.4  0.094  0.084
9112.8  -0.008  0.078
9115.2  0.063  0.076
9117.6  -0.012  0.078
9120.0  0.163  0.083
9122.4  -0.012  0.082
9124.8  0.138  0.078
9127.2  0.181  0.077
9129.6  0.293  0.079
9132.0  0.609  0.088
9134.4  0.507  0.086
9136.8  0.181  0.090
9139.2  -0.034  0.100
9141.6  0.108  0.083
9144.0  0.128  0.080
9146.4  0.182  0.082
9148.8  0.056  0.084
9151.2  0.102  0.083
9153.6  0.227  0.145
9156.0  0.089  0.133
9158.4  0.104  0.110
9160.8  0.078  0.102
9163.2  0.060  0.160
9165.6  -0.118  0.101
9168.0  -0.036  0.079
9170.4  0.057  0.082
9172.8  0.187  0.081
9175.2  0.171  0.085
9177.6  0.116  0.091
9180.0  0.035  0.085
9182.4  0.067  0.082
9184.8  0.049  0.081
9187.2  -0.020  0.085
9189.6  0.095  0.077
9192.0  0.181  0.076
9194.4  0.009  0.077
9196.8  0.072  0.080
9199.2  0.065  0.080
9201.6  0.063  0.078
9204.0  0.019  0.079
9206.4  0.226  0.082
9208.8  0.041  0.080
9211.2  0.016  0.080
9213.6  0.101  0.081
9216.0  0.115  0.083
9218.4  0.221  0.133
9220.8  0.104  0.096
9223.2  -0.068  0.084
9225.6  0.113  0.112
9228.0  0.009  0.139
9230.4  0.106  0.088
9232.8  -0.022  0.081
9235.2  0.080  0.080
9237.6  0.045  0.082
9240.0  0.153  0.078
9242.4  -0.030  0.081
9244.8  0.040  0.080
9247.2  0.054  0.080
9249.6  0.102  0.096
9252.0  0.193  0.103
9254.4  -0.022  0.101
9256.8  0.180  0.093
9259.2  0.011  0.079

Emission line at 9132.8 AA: Hgamma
